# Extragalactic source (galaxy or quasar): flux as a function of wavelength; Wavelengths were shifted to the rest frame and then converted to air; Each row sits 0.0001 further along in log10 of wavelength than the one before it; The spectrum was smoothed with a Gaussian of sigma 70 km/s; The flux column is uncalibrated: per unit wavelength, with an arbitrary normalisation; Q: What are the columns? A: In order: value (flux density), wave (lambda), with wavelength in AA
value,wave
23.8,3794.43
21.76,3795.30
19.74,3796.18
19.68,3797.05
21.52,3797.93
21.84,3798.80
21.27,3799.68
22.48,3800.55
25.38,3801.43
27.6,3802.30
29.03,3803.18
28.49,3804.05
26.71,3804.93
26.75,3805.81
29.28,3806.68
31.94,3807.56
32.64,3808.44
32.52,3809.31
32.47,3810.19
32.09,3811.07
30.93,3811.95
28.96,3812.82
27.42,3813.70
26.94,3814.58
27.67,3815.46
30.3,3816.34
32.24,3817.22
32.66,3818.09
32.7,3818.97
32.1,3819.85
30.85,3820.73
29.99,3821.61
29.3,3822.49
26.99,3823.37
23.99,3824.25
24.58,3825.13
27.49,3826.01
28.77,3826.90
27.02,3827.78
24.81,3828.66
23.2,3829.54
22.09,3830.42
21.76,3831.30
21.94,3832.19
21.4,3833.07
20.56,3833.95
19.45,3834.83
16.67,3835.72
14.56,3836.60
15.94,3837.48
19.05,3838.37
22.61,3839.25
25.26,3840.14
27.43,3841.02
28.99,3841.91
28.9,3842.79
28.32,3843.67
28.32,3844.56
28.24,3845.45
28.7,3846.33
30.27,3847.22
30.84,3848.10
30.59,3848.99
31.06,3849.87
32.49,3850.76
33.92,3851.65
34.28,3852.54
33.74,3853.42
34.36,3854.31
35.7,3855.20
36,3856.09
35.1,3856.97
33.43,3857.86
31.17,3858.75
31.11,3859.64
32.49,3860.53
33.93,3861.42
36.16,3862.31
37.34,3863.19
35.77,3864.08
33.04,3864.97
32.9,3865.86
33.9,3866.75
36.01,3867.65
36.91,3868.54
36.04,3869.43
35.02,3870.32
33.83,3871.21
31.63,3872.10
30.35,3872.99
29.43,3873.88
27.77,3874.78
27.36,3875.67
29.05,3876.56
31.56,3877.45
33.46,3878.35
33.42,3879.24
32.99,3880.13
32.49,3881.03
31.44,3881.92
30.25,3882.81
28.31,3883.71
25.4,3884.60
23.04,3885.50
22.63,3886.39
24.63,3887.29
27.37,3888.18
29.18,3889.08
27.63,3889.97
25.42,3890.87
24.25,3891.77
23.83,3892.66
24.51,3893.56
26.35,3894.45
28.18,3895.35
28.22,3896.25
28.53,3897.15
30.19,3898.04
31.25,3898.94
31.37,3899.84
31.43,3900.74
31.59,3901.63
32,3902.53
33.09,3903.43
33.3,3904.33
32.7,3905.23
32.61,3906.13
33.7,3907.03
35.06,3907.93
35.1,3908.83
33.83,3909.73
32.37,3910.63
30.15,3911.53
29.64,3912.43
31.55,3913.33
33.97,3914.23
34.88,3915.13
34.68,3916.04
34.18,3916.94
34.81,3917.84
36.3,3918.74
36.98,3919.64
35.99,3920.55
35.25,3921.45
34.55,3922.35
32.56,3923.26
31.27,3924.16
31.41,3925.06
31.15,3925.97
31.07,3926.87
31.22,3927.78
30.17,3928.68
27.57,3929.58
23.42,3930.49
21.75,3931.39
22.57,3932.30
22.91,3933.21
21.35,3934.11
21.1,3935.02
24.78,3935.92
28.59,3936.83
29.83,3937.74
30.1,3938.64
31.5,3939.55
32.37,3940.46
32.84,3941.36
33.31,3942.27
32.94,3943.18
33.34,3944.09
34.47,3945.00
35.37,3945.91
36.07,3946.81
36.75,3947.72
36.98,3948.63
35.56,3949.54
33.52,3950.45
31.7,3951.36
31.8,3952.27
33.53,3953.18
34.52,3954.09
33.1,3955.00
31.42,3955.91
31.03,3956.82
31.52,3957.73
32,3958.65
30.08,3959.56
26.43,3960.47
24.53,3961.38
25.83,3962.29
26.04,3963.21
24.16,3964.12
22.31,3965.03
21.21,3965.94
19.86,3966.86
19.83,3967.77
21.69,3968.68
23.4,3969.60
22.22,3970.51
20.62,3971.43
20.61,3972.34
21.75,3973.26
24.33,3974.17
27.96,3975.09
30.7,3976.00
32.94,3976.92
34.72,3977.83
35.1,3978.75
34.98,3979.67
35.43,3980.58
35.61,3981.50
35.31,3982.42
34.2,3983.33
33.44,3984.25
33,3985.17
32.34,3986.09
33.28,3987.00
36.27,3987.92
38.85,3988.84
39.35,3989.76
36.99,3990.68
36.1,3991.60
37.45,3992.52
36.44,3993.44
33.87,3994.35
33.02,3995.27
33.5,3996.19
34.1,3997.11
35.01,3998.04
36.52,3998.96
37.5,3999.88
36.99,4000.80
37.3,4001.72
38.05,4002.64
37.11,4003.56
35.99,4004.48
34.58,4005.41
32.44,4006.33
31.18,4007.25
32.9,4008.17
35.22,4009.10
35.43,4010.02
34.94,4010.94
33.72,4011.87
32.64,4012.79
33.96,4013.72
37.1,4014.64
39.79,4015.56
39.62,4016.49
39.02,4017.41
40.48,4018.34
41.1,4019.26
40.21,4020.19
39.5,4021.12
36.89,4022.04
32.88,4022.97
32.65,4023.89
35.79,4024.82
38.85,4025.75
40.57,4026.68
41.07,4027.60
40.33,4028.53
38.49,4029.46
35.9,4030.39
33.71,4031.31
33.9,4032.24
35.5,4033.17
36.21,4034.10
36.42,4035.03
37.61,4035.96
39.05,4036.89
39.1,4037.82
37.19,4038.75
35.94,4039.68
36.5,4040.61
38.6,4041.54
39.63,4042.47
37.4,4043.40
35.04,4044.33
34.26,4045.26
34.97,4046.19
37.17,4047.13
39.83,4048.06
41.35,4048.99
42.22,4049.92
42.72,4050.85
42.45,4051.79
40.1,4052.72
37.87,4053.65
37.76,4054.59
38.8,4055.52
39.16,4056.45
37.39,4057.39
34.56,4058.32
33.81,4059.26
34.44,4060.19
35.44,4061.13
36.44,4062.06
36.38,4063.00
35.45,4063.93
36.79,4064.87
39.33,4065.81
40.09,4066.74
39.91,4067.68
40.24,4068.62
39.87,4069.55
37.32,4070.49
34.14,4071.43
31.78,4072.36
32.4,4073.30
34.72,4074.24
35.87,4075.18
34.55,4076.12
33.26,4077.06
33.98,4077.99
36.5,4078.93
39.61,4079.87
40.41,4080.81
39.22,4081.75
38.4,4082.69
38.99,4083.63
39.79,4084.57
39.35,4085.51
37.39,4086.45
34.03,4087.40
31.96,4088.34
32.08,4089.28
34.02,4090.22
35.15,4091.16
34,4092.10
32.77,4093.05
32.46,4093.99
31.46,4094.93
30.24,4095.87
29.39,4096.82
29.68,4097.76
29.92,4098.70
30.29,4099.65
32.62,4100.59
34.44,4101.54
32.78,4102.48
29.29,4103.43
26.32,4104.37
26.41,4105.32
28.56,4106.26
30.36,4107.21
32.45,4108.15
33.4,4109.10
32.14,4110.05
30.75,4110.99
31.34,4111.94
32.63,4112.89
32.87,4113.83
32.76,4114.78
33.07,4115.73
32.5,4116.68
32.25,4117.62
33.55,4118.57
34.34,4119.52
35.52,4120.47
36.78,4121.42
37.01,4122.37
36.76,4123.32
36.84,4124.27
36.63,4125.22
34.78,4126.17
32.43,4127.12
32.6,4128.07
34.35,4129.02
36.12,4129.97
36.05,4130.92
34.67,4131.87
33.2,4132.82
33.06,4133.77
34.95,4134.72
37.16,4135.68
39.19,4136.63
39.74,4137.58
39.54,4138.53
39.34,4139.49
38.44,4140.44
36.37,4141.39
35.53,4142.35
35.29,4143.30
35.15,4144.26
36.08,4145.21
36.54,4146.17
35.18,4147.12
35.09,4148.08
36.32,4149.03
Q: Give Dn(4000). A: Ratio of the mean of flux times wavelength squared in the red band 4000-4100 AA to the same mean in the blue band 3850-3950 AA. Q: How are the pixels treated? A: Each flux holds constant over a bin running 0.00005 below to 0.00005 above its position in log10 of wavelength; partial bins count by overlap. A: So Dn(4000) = 1.3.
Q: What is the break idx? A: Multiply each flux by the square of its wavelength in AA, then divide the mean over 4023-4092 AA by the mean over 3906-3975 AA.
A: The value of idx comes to 1.32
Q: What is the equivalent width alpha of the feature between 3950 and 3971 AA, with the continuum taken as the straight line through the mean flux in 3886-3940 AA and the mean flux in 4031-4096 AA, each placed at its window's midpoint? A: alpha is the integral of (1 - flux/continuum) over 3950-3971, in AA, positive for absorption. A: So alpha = 3.0 AA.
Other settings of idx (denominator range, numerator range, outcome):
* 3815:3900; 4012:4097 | 1.40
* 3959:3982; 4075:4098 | 1.40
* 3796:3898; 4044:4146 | 1.39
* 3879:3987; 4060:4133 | 1.24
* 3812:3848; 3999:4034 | 1.54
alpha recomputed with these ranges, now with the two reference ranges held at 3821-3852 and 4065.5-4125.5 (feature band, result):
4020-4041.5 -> -3.4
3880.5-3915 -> -2.6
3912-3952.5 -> -3.8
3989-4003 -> -2.4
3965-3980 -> 2.3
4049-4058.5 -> -2.0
